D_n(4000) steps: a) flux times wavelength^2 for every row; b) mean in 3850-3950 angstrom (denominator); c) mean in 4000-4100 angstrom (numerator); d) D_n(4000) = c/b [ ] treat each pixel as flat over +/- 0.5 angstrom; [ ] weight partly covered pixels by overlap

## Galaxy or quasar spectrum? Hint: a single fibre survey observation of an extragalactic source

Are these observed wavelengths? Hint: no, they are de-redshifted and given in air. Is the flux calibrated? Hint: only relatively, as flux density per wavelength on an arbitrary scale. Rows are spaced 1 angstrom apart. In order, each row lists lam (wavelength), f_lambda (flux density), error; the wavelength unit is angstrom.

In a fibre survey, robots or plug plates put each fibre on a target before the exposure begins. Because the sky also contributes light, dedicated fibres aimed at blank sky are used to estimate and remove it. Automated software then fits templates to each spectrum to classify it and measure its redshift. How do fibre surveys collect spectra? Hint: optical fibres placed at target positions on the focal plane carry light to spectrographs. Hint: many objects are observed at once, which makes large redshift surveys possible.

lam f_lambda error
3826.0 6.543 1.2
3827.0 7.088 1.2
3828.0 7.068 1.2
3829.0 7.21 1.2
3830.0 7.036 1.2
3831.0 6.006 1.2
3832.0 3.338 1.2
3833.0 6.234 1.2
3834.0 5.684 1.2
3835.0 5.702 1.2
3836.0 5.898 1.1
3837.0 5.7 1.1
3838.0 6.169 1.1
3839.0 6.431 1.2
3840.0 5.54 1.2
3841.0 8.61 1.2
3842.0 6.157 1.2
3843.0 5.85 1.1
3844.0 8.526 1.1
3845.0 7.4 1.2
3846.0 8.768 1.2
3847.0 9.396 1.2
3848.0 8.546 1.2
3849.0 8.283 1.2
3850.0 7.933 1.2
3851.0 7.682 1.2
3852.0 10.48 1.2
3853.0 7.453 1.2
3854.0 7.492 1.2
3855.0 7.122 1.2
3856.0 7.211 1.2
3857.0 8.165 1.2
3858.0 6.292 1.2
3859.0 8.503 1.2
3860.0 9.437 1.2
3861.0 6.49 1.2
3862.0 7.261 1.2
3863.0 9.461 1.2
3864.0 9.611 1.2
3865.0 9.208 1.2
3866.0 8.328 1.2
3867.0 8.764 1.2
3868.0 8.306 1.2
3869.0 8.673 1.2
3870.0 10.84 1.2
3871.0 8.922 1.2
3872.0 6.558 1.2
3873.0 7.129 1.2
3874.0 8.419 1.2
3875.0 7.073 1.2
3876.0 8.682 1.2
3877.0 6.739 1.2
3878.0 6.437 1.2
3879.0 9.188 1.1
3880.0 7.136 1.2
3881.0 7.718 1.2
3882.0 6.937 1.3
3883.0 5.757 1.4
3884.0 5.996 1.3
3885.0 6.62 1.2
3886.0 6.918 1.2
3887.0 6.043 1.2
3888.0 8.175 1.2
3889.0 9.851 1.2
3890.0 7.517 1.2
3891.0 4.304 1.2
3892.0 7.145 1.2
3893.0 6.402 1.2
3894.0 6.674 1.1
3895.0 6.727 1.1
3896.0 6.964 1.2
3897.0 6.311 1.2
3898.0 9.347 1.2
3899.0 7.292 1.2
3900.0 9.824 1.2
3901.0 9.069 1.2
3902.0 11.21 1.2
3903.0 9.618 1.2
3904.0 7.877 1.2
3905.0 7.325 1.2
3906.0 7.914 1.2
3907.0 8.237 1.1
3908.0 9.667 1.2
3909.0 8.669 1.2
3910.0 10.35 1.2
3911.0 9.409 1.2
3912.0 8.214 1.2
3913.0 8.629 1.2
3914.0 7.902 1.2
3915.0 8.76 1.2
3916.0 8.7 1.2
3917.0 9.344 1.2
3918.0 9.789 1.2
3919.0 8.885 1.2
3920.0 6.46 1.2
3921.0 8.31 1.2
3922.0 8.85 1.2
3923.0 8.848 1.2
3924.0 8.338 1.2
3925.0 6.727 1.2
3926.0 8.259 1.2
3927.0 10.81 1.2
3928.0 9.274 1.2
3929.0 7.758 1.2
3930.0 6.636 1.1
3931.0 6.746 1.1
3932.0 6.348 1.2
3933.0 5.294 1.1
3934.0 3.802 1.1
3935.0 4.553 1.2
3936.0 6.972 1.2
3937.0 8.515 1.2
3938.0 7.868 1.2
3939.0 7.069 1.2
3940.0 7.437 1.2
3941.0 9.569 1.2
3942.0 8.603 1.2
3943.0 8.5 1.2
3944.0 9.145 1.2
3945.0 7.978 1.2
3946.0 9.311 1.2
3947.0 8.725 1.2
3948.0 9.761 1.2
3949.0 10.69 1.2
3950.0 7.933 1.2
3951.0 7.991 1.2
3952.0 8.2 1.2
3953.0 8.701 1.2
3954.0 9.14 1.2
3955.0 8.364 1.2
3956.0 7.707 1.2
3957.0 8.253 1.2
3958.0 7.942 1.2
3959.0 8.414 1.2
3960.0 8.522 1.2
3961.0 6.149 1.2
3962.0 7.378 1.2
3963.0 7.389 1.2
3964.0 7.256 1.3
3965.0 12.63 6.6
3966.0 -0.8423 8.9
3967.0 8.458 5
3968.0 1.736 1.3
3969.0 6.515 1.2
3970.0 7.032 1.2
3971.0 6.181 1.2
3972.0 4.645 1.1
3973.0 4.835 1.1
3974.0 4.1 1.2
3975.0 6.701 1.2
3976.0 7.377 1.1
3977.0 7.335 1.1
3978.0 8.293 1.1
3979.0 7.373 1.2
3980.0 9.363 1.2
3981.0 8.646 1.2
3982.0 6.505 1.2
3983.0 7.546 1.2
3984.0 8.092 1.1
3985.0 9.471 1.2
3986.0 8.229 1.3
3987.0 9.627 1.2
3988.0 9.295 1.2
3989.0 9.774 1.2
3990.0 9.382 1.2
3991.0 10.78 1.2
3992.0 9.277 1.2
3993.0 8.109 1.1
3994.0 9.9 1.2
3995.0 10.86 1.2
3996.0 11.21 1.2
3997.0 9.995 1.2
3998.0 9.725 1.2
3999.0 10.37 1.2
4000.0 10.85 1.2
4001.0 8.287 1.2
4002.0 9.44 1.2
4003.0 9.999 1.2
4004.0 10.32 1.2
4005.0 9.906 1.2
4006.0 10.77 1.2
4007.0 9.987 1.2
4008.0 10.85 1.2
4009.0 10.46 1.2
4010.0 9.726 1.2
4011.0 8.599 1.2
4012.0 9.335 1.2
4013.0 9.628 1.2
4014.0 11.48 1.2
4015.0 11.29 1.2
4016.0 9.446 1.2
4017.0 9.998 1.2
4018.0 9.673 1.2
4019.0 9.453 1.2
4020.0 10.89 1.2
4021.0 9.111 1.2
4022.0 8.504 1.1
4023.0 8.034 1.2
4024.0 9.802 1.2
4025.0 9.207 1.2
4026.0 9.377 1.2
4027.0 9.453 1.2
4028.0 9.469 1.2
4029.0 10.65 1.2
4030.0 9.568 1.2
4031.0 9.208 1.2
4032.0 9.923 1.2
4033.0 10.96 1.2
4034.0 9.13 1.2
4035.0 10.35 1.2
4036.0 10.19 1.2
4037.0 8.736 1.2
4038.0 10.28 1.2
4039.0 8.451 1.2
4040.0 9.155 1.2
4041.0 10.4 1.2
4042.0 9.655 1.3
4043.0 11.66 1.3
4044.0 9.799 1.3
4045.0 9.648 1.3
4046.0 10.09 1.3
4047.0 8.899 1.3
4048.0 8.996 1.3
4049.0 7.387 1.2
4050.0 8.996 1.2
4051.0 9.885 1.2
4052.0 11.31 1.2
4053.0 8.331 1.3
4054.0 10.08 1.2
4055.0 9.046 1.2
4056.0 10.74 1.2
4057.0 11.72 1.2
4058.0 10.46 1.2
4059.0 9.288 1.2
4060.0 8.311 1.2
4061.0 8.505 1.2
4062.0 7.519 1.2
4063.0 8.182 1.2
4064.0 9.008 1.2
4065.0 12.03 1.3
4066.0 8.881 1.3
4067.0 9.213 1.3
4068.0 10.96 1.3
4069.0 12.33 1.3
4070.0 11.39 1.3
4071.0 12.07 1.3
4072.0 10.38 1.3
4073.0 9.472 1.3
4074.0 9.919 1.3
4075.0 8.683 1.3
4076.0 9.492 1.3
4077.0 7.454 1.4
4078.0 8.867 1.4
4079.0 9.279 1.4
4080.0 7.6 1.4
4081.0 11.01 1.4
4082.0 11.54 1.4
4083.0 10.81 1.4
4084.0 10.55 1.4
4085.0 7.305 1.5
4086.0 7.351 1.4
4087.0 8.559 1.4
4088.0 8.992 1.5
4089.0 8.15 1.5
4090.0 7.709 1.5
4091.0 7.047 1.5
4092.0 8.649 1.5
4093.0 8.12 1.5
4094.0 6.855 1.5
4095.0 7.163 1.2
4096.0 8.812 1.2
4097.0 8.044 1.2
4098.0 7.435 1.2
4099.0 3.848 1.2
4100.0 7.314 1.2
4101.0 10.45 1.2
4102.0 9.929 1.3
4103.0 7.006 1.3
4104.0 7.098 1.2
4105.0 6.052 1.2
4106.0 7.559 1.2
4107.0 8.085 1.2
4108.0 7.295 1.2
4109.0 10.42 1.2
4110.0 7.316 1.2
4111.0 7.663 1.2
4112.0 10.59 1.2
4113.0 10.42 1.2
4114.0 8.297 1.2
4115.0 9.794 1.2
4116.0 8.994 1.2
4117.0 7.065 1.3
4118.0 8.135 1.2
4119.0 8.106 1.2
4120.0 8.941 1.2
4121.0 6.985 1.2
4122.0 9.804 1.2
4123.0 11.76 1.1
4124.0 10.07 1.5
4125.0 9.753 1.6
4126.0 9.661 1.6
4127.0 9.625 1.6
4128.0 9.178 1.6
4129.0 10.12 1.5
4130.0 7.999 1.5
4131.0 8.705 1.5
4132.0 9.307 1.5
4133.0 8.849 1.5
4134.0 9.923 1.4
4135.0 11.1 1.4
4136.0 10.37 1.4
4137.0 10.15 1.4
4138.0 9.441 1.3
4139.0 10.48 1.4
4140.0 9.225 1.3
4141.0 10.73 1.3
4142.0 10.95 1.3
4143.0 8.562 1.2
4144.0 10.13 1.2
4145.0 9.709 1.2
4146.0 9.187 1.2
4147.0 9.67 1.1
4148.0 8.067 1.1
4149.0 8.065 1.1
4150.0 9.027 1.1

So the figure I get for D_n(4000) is 1.27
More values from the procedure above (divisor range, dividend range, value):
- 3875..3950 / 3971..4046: 1.23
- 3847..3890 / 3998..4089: 1.34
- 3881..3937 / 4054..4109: 1.24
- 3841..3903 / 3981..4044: 1.33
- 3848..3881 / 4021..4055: 1.29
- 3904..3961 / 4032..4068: 1.24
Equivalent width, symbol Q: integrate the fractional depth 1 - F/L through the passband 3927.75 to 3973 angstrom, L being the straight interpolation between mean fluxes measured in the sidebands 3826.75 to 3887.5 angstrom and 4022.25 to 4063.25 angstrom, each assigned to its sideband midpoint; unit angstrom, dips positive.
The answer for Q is 5.60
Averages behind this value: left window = 7.44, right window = 9.53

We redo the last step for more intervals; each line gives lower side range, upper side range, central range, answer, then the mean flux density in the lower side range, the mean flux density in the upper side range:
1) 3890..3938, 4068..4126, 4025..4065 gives -4.9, 7.93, 8.79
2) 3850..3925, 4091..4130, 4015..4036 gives -3.4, 8.04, 8.46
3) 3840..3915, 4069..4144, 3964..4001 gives 1.7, 7.95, 8.97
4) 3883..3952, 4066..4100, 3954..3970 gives 2.2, 8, 8.92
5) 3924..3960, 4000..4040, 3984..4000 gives -1.0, 7.98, 9.75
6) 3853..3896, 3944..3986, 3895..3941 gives -3.1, 7.61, 7.54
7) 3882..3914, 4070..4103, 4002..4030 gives -4.7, 7.86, 8.73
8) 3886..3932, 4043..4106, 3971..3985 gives 2.4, 8.17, 9.04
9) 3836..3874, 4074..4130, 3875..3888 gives 1.5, 7.89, 8.6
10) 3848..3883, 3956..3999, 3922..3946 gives 0.8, 8.03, 7.87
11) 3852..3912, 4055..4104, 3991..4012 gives -3.3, 7.94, 9.03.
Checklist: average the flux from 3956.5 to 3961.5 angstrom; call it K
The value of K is 7.86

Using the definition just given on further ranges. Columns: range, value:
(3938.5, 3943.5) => 8.24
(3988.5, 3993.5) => 9.46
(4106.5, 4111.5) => 8.16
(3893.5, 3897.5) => 6.67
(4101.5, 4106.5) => 7.53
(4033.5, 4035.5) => 9.74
